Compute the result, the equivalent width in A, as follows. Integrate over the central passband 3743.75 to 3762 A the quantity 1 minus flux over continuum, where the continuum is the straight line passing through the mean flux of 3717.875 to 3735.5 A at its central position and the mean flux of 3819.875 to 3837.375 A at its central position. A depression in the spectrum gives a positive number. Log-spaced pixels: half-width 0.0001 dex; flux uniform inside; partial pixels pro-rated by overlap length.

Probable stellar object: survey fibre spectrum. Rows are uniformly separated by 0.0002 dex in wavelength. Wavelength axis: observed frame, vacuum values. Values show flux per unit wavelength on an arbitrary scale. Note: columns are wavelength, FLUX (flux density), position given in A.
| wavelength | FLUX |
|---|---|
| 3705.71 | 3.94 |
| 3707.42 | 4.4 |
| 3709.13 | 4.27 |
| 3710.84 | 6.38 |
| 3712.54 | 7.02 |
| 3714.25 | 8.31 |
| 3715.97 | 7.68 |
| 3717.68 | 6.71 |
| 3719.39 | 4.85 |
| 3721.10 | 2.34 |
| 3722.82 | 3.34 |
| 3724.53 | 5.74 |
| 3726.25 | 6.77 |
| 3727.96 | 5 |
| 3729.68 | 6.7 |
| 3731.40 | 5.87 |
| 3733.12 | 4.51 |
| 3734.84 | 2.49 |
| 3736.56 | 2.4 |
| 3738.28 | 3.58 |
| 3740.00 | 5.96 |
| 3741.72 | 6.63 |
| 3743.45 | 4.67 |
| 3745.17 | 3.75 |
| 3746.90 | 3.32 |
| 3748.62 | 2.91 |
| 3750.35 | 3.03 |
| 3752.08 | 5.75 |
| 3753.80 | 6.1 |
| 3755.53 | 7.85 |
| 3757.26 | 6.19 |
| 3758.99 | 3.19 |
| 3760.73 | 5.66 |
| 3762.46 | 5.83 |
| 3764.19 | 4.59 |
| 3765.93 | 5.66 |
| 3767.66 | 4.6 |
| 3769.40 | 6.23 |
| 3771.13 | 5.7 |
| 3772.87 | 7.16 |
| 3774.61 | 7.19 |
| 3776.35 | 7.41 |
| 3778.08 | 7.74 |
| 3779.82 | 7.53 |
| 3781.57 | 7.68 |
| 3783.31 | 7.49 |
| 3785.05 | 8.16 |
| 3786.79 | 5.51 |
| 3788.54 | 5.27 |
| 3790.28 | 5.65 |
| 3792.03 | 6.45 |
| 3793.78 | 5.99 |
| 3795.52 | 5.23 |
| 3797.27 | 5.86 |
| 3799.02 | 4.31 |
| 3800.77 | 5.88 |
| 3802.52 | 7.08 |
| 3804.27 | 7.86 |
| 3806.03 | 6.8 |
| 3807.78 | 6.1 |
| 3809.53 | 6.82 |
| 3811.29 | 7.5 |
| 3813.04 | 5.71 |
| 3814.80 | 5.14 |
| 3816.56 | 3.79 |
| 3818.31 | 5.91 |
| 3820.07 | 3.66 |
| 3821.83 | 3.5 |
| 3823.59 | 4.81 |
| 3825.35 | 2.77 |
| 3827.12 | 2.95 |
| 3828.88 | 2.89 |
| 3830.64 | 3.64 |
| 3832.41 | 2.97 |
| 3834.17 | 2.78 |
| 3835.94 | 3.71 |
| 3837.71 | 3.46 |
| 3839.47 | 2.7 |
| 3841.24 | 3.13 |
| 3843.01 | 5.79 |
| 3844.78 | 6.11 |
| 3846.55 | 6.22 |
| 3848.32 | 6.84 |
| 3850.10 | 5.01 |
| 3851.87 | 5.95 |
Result -1.4 A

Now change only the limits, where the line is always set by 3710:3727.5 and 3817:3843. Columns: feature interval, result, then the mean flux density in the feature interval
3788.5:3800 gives -3.3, 5.56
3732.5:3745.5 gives 2.8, 4.27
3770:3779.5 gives -4.7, 7.05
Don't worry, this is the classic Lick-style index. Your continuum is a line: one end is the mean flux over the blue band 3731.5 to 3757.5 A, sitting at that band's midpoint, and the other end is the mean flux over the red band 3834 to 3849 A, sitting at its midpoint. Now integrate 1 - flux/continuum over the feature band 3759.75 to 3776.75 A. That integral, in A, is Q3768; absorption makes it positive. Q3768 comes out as -5.0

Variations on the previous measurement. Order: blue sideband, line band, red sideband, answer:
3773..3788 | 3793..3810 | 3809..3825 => -0.57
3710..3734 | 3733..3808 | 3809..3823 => -2.77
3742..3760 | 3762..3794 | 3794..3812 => -4.98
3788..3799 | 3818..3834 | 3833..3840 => 1.04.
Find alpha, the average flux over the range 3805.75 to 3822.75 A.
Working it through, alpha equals 5.45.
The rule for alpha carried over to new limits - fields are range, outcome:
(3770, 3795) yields 6.75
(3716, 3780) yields 5.28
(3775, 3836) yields 5.53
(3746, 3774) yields 5.25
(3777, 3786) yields 7.7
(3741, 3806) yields 5.88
